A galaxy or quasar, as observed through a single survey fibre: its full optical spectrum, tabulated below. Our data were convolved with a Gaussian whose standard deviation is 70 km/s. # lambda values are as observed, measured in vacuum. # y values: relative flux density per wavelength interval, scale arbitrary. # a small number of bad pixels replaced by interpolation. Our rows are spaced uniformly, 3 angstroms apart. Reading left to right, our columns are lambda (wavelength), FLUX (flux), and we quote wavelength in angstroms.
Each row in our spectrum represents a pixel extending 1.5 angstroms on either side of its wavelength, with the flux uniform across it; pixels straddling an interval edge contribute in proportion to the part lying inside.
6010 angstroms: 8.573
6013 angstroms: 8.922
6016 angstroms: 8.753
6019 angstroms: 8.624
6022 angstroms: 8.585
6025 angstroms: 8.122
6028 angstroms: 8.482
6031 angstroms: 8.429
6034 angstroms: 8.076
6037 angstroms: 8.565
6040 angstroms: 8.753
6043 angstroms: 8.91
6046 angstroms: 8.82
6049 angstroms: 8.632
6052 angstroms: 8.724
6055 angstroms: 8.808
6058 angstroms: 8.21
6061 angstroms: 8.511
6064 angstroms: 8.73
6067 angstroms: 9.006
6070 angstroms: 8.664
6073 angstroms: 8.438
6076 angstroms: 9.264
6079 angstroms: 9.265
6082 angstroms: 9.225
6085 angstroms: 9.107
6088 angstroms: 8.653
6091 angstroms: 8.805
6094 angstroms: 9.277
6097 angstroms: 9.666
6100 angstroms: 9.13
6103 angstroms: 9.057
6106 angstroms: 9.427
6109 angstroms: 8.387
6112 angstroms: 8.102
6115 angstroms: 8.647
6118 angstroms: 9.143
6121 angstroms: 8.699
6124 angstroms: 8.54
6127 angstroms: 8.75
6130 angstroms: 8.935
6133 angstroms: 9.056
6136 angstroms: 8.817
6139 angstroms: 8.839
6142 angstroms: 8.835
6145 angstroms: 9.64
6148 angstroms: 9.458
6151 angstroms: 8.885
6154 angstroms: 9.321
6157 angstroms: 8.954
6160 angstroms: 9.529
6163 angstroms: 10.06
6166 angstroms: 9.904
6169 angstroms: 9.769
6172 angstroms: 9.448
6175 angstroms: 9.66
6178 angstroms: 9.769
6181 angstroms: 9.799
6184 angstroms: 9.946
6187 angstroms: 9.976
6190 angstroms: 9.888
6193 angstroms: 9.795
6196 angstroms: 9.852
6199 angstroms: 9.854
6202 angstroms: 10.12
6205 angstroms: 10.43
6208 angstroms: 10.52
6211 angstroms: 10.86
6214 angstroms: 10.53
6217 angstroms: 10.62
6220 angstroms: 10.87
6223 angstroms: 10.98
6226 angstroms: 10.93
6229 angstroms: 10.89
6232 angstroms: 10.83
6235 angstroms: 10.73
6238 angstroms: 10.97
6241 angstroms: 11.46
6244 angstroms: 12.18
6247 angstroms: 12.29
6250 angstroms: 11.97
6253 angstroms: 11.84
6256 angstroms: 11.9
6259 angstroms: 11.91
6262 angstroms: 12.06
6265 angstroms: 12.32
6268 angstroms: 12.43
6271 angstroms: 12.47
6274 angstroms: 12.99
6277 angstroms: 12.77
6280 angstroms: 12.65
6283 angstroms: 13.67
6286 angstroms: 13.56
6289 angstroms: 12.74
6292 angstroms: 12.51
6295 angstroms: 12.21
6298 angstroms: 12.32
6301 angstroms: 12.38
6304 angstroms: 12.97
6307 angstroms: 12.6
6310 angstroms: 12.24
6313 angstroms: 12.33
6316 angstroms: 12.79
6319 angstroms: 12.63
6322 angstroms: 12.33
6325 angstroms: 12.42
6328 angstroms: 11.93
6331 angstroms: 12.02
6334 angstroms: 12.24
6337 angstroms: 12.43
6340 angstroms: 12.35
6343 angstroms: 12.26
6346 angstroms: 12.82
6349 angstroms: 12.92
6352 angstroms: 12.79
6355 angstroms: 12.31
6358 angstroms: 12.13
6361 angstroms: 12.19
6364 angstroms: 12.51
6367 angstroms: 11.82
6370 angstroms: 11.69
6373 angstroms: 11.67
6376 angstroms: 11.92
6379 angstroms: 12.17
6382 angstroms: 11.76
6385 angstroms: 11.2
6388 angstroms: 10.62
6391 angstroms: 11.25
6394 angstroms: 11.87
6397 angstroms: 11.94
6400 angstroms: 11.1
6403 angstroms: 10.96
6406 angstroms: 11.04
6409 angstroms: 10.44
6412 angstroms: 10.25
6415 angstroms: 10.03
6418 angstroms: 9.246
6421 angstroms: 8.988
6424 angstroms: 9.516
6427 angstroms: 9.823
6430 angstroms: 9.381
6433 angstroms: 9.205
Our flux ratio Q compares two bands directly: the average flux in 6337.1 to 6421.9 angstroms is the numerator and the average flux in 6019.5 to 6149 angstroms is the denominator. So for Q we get 1.31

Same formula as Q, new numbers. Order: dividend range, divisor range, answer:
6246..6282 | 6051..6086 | 1.40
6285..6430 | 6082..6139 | 1.32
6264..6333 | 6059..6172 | 1.39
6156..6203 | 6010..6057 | 1.14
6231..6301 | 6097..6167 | 1.35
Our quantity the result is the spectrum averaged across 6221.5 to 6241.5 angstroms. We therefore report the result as 10.9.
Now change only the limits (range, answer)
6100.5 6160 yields 8.94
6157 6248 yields 10.4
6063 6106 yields 9.04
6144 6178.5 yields 9.52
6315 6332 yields 12.4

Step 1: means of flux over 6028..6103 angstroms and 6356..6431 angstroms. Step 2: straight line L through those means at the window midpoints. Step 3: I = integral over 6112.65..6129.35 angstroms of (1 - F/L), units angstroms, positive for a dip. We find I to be 0.8 angstroms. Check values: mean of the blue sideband 8.82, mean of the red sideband 11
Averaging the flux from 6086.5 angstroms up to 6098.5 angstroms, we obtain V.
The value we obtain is 9.1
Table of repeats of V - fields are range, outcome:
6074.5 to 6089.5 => 9.1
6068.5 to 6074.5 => 8.55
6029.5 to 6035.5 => 8.25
